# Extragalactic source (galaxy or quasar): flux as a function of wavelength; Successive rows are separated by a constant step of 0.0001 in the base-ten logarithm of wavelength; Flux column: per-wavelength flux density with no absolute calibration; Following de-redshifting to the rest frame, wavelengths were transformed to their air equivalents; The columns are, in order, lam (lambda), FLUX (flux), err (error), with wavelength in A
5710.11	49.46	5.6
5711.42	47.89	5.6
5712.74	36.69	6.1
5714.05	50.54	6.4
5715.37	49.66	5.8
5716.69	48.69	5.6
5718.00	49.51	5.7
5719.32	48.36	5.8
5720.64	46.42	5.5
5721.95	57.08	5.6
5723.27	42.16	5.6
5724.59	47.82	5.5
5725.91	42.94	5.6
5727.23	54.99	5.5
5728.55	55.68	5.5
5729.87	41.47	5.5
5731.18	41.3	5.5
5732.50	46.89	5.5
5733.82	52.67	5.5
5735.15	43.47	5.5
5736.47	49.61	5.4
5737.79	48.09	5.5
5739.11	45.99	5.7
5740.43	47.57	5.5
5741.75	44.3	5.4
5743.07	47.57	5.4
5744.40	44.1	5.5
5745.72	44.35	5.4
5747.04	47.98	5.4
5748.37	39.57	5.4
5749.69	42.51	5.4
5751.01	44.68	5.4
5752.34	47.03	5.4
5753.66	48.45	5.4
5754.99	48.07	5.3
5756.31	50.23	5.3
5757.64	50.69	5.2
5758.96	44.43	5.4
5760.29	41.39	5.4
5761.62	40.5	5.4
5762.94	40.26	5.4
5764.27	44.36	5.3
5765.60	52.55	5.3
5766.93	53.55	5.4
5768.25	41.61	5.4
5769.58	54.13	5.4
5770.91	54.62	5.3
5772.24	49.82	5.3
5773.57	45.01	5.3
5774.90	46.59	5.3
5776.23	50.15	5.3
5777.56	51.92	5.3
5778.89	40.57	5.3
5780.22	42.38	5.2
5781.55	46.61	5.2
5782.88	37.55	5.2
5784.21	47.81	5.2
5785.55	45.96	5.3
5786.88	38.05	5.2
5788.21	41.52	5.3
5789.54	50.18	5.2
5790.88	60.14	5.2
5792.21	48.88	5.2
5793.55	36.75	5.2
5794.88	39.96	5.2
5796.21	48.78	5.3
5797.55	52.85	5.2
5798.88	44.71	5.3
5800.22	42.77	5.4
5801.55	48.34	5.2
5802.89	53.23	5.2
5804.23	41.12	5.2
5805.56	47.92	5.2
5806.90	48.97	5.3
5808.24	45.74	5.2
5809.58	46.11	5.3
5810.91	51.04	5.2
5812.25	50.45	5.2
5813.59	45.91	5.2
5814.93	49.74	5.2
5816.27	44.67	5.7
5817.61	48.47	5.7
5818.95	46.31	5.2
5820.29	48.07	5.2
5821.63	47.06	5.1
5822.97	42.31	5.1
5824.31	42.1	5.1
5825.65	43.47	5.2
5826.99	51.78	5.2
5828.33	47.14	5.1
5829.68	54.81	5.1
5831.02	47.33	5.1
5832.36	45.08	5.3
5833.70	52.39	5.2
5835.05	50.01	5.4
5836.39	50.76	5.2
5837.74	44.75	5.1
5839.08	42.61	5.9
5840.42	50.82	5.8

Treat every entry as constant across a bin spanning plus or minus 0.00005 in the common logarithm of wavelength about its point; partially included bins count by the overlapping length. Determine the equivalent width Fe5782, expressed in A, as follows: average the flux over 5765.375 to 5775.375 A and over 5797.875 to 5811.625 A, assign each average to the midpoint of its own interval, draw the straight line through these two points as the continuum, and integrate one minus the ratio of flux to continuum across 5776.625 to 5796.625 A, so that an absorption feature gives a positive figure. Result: 1.37 A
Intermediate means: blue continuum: 49.7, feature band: 45.2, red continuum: 47.2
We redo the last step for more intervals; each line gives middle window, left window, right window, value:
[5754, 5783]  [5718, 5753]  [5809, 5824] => 0.04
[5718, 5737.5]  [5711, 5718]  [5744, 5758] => -0.57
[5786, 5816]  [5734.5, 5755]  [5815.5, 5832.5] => -0.23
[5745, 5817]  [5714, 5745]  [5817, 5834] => 1.46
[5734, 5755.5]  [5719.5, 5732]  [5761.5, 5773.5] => 0.89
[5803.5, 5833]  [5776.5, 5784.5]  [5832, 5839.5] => -0.16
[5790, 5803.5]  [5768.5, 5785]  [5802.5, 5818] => -0.06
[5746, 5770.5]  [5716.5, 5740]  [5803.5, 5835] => 0.75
